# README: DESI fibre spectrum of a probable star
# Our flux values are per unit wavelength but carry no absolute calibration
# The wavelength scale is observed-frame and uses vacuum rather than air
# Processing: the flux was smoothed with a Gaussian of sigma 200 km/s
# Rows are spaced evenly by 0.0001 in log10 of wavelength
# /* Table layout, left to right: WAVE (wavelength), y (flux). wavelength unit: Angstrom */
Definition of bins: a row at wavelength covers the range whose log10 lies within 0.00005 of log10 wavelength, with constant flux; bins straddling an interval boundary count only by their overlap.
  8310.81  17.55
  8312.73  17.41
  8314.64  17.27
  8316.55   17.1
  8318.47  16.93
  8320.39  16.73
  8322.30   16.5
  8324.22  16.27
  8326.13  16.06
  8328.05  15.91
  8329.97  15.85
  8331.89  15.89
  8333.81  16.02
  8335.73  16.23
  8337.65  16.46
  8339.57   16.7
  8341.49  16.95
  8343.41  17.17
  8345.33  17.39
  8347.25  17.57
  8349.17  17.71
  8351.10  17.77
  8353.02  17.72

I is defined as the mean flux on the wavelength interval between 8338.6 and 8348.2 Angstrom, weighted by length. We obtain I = 17.2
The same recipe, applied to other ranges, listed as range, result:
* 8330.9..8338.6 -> 16.1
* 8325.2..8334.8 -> 15.9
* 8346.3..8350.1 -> 17.7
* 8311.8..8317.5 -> 17.3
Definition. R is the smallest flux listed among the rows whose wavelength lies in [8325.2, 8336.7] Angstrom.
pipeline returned 15.85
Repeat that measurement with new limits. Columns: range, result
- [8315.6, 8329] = 15.91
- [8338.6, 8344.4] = 16.7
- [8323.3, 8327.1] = 16.06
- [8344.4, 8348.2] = 17.39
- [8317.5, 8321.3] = 16.73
